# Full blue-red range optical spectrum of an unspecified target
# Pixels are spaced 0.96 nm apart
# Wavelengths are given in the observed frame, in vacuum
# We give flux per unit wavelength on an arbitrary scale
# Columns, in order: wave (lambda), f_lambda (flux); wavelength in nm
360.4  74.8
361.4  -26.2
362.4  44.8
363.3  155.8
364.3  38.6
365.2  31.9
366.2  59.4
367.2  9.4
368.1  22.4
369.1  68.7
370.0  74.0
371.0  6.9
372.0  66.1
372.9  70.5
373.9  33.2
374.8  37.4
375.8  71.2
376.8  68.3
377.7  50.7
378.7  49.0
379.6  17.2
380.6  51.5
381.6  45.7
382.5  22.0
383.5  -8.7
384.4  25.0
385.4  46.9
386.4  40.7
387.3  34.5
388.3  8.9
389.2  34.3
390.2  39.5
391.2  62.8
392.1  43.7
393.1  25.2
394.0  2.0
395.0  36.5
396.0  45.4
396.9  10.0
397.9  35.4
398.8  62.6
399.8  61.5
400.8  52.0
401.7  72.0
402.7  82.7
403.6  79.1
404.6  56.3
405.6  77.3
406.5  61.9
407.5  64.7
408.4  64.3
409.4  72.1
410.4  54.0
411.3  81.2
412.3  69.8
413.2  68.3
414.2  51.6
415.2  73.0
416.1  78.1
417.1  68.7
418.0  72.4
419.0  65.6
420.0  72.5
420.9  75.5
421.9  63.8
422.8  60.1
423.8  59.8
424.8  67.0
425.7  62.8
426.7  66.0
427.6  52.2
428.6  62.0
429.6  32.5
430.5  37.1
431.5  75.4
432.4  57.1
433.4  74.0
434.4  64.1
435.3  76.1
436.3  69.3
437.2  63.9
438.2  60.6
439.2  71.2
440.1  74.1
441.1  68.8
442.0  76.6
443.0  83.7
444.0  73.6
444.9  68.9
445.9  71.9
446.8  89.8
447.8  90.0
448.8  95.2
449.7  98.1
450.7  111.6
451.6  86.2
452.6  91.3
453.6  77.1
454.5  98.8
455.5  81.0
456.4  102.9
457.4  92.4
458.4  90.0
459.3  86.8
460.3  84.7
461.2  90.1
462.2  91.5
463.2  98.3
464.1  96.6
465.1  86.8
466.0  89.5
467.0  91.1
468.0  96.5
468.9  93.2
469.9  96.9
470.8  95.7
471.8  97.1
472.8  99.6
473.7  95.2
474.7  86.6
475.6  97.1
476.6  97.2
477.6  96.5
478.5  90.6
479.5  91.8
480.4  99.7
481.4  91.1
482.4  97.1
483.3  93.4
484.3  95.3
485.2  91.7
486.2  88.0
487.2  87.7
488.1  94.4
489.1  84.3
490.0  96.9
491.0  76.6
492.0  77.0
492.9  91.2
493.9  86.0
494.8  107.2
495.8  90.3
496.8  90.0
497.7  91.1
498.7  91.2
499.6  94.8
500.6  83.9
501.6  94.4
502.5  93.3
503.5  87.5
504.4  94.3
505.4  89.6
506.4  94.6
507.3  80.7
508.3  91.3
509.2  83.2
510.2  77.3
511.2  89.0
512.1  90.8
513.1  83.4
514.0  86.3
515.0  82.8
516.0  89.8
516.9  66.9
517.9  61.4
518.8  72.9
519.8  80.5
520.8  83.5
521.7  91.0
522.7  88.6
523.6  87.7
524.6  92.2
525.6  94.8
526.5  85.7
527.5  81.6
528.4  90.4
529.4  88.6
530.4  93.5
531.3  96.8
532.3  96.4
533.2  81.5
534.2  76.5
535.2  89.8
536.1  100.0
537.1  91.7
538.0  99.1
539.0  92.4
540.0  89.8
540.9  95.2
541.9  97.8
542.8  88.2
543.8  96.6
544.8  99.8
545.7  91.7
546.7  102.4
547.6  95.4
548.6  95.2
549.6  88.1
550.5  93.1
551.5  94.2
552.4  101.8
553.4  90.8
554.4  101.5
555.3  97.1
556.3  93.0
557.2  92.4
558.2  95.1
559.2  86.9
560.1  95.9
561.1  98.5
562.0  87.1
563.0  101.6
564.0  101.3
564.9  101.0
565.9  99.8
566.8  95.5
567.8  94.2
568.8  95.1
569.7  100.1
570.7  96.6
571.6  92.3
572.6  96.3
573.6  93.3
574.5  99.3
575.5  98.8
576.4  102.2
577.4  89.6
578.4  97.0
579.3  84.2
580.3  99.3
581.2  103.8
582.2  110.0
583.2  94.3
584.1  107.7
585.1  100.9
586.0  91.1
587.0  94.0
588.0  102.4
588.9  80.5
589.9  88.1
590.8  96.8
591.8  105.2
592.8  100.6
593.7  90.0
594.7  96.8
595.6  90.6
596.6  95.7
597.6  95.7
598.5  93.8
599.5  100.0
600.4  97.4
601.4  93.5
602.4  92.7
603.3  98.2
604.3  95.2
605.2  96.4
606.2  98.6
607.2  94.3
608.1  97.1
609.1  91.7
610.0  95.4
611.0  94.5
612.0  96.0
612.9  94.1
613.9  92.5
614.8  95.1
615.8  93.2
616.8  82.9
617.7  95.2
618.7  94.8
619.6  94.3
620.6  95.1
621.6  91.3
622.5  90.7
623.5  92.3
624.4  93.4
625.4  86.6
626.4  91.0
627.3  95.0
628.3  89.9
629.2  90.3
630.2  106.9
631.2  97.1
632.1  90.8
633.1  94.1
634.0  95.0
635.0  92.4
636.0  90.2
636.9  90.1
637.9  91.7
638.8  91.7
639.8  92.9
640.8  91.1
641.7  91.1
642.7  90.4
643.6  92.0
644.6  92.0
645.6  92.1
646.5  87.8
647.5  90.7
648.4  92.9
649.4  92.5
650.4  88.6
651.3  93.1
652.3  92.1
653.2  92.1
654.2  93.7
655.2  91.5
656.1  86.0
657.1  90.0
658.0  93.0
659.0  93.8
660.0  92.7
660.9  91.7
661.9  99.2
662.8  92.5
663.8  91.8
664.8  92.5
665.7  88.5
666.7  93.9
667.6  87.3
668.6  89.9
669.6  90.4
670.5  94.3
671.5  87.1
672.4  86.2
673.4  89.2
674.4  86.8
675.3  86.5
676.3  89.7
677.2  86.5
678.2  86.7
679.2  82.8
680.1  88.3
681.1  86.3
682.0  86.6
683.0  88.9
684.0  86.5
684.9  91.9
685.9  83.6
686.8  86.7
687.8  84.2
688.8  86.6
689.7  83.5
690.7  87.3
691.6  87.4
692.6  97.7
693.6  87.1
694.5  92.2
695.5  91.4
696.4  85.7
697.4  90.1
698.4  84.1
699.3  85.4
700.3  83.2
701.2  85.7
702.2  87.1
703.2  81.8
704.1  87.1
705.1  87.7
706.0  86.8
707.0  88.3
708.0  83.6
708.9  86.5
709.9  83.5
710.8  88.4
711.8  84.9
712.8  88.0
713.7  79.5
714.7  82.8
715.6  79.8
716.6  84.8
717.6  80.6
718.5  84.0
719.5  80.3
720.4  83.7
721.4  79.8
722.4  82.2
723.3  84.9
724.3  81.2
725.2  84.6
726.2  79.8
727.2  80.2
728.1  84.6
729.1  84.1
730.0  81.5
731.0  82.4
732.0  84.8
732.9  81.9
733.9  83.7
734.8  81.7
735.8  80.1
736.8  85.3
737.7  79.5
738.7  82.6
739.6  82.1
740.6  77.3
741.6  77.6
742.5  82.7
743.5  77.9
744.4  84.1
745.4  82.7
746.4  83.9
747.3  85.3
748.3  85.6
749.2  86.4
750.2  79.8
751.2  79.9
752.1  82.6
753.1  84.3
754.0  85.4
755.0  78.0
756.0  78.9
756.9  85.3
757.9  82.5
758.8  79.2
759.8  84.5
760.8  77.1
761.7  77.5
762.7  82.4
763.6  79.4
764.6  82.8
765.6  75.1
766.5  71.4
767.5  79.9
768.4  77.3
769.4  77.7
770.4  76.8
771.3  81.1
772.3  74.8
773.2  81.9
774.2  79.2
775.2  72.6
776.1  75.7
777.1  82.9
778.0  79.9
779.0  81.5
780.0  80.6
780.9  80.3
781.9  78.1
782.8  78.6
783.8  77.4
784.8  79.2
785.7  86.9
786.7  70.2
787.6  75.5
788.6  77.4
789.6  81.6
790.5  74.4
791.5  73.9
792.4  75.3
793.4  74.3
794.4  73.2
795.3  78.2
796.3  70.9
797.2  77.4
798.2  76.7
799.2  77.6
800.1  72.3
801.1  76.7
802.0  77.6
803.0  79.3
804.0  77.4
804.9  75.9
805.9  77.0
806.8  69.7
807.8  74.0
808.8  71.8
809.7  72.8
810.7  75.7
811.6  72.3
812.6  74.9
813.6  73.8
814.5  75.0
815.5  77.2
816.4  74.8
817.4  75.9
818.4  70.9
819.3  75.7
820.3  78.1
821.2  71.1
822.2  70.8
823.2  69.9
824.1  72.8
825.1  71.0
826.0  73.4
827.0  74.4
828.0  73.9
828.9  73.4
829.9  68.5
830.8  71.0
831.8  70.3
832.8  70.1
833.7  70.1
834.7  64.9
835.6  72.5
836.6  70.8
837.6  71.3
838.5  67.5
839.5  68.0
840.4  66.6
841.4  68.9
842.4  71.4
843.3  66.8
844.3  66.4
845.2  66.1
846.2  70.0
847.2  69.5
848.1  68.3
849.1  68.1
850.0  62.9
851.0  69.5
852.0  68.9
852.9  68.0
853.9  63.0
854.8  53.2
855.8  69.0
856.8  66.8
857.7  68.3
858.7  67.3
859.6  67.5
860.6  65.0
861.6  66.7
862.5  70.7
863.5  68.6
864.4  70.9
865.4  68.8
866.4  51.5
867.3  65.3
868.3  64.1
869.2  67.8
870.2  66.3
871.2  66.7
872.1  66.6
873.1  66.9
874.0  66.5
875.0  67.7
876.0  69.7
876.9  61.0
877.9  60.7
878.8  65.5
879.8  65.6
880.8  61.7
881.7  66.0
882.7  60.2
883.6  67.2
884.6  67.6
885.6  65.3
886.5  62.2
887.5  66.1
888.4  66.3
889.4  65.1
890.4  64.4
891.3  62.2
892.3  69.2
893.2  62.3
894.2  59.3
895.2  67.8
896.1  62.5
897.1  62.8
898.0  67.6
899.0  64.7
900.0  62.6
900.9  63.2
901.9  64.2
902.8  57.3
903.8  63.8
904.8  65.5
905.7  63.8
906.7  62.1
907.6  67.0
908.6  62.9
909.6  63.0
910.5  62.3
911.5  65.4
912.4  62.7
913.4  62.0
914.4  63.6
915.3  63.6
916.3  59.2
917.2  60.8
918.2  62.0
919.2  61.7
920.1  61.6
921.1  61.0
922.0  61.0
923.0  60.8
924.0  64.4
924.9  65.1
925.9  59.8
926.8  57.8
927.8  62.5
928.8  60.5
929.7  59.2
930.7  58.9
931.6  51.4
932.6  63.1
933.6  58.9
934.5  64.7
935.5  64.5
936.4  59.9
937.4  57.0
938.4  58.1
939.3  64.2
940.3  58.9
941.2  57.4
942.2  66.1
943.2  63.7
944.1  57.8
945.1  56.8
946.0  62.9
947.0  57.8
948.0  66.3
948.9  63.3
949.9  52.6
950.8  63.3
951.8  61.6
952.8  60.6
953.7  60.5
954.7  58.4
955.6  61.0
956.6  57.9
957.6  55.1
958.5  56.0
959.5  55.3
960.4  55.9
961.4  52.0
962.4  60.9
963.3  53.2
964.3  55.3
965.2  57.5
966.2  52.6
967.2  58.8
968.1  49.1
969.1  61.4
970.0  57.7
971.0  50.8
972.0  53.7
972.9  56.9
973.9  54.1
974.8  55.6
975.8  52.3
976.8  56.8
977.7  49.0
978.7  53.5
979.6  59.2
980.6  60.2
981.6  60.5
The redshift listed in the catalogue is 0.000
